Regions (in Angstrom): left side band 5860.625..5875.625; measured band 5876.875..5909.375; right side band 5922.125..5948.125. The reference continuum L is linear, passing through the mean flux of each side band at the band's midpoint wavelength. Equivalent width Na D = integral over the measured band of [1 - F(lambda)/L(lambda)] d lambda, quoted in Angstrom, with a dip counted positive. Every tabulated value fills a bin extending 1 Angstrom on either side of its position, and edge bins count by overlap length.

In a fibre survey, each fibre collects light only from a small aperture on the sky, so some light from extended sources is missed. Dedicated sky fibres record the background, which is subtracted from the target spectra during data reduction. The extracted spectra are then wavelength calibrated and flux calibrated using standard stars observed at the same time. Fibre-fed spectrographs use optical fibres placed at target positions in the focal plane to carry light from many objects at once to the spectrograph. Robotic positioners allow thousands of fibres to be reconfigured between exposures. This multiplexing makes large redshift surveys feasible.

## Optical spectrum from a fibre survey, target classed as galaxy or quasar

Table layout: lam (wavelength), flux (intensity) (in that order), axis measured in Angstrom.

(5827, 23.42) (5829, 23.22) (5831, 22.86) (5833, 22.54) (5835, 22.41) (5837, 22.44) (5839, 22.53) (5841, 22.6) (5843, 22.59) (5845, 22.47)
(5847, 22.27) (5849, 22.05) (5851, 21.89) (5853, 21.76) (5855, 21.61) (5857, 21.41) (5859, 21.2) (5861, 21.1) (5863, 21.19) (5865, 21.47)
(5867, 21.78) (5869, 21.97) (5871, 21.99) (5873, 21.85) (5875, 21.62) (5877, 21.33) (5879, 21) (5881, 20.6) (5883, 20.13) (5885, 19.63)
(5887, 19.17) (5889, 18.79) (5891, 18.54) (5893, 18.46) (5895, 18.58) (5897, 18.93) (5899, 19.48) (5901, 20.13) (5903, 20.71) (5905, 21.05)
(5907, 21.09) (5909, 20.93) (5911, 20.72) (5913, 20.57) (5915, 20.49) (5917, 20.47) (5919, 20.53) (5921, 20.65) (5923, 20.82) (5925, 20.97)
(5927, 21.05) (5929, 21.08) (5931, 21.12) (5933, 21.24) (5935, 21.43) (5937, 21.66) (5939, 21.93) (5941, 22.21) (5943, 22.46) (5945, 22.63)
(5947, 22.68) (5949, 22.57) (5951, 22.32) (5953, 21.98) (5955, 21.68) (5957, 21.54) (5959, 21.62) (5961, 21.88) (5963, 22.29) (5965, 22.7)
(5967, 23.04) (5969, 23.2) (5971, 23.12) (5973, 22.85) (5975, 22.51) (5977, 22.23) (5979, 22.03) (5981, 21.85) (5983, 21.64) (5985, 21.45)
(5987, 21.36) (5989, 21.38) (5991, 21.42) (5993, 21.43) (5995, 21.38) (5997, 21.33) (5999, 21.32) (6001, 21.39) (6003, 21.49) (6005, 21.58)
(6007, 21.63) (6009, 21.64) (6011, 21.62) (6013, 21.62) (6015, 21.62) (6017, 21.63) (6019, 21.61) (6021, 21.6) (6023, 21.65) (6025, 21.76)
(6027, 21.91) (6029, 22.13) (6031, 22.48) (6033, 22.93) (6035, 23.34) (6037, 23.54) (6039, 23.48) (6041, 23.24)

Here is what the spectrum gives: 2.7 Angstrom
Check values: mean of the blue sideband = 21.6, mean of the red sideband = 21.6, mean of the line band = 19.9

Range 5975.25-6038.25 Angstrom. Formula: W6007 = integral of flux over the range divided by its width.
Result 21.8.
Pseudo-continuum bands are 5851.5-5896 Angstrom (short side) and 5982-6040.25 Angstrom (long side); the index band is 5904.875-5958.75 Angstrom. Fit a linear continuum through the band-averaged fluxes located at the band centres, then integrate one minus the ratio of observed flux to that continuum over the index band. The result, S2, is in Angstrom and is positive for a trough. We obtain -0.57 Angstrom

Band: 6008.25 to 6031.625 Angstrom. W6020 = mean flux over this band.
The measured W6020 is 21.8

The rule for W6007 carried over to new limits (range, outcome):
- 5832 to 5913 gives 21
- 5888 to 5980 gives 21.3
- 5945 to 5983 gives 22.3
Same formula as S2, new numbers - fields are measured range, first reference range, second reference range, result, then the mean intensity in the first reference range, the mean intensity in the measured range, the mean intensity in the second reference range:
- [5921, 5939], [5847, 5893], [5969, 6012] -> 0.2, 21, 21.2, 21.8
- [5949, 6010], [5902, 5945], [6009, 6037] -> -0.8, 21.1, 21.9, 22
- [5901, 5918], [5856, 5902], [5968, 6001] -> 0.1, 20.4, 20.7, 21.9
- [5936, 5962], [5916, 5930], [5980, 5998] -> -1.3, 20.8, 22.1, 21.5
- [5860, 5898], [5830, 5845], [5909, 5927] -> 2.1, 22.6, 20.4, 20.7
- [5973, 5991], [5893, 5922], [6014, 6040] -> -0.3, 20.2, 21.8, 22.3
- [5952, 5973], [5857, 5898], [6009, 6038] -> -0.9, 20.5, 22.3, 22.1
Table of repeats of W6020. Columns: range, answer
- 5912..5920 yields 20.5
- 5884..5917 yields 19.8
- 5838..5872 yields 21.9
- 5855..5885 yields 21.3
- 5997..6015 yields 21.5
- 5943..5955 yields 22.4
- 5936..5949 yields 22.3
